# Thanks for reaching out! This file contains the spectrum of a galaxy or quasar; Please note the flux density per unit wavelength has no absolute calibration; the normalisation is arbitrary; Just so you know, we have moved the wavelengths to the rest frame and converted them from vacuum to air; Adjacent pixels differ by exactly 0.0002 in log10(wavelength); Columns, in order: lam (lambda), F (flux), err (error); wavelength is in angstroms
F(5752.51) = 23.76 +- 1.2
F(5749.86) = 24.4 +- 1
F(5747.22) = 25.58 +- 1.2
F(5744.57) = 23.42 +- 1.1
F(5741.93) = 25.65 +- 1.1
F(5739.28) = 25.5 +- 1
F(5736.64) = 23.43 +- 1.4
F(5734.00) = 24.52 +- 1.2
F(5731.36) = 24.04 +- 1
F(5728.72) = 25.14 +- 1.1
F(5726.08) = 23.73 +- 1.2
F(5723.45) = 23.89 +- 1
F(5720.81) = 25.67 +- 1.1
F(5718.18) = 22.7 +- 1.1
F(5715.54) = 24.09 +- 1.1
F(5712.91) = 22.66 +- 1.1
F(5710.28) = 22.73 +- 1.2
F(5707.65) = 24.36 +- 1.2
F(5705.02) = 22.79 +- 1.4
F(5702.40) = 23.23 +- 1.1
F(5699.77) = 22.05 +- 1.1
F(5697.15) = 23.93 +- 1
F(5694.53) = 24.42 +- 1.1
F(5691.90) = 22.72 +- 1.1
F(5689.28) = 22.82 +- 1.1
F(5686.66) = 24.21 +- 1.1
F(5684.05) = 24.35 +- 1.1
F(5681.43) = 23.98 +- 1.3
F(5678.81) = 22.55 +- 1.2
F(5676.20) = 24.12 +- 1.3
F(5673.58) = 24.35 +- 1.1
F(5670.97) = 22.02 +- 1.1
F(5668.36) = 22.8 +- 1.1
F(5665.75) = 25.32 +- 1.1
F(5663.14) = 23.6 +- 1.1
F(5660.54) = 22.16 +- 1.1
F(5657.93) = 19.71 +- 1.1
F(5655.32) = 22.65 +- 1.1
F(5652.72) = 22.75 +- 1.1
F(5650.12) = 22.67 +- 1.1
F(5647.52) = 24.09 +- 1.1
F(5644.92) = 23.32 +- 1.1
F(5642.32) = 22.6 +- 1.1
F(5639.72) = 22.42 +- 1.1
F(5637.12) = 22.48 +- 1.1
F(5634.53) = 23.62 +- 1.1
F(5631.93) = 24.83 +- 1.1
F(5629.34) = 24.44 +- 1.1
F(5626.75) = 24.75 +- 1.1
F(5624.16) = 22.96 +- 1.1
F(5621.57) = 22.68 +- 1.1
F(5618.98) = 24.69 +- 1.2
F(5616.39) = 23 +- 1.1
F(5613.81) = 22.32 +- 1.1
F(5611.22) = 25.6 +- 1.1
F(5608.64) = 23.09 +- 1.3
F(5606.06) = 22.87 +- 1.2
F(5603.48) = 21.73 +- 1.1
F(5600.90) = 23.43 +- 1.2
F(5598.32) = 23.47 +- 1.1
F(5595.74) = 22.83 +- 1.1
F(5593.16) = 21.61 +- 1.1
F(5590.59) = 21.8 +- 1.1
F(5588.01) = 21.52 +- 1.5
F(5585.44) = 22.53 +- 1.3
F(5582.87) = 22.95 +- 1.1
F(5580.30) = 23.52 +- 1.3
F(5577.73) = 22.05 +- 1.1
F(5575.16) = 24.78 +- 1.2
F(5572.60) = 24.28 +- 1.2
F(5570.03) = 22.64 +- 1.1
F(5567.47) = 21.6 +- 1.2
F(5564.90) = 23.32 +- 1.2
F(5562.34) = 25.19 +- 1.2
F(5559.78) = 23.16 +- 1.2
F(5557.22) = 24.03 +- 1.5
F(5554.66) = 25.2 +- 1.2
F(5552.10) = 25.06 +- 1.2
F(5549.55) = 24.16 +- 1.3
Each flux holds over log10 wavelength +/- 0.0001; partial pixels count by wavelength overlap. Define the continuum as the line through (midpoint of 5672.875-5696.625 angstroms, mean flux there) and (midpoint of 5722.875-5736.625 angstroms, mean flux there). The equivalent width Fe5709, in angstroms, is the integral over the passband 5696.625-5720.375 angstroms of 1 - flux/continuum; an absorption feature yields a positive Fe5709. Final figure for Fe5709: 0.7 angstroms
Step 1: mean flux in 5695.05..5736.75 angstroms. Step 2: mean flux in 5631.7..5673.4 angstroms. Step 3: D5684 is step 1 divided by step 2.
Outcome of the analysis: 1.0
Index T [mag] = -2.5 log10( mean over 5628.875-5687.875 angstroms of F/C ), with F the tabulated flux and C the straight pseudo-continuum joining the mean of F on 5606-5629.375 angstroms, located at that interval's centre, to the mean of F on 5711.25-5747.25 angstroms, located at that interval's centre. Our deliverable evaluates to 0.03 mag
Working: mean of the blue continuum 23.6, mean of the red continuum 24.2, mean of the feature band 23.2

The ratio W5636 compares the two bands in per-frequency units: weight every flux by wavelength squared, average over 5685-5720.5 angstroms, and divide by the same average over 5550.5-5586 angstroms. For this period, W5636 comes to 1.04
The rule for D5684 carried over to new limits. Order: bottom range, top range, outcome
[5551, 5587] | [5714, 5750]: 1.04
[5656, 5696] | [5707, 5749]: 1.04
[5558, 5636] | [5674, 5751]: 1.03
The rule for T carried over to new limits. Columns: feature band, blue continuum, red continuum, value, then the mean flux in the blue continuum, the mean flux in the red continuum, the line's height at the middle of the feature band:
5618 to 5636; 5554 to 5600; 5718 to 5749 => -0.02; 23.1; 24.5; 23.6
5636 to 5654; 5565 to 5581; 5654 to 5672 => -0.01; 23.1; 22.6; 22.7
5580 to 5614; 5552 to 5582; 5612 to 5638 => 0.04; 23.7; 23.6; 23.7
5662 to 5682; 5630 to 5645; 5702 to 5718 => -0.01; 23.2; 23.3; 23.3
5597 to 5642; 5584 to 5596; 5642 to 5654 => -0.04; 22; 23.1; 22.6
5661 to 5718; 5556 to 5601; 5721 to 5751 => 0.03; 23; 24.5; 24.1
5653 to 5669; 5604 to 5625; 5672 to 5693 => 0.04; 23.4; 23.6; 23.5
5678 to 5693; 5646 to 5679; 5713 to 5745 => 0.00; 23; 24.3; 23.4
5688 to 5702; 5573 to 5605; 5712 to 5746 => 0.03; 22.7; 24.2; 23.8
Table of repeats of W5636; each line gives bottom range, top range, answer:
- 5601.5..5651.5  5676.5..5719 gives 1.03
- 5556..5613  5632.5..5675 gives 1.02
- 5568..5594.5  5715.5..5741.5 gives 1.13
